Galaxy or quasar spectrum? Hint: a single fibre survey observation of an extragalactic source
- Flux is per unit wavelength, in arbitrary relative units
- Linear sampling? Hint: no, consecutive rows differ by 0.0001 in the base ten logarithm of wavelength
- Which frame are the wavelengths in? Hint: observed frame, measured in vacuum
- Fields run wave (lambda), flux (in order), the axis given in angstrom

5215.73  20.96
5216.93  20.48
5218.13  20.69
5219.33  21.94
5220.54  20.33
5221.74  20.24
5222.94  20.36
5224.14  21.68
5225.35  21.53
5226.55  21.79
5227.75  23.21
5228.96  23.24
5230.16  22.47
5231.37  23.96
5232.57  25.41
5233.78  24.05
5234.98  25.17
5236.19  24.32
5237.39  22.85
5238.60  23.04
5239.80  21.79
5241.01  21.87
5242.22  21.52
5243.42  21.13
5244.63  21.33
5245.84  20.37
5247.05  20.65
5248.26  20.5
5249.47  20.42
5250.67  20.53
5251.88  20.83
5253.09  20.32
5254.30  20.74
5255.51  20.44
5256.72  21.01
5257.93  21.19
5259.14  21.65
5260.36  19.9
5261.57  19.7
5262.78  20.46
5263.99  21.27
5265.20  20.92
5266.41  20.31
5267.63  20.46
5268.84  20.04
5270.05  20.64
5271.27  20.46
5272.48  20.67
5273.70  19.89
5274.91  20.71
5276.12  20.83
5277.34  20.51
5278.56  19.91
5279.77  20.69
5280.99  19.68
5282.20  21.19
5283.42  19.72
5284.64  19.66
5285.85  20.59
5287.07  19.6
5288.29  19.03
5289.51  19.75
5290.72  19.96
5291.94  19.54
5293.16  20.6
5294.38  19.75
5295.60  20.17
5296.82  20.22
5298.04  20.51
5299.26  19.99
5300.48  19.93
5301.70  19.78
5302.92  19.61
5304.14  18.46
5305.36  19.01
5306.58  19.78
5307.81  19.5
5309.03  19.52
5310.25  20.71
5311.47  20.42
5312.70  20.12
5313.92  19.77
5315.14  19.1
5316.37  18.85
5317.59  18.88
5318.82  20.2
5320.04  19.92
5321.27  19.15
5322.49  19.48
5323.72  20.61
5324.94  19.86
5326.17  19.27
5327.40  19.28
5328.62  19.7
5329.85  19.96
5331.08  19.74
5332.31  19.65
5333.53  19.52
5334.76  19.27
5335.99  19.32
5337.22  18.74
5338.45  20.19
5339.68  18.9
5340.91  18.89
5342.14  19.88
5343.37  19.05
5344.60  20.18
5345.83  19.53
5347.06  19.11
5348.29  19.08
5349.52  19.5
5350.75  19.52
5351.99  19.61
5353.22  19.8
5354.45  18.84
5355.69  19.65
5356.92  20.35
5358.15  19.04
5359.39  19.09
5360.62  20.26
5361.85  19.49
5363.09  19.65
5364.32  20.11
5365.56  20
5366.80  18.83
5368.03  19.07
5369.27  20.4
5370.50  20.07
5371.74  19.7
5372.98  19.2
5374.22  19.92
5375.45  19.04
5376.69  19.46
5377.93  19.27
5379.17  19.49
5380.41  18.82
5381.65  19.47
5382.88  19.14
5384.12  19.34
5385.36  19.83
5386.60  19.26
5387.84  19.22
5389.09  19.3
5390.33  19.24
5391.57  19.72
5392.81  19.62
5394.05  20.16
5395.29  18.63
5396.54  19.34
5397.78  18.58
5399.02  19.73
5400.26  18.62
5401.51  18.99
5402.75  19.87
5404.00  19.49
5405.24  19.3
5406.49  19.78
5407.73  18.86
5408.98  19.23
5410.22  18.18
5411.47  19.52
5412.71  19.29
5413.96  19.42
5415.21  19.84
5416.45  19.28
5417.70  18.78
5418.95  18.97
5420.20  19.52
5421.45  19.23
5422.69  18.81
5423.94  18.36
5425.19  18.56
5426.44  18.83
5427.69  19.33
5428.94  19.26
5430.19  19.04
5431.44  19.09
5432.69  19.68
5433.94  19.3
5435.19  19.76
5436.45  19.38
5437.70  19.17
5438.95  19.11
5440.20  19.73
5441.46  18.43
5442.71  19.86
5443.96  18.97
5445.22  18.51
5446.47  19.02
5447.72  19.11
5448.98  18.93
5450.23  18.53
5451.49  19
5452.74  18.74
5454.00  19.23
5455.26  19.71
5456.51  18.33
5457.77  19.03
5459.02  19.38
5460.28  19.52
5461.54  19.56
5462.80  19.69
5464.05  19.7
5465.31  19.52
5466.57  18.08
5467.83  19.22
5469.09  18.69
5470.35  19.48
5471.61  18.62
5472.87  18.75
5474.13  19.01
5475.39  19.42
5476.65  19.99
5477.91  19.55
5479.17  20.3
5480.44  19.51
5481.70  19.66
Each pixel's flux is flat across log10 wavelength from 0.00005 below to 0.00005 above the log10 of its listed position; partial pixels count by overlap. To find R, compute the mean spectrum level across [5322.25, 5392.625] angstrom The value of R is 19.5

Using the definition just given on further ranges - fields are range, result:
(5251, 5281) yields 20.5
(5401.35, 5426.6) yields 19.2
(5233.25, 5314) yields 20.6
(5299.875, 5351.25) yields 19.5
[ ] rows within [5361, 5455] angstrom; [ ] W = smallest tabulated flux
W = 18.18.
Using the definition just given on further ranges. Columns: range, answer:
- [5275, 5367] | 18.46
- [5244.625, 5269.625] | 19.7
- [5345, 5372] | 18.83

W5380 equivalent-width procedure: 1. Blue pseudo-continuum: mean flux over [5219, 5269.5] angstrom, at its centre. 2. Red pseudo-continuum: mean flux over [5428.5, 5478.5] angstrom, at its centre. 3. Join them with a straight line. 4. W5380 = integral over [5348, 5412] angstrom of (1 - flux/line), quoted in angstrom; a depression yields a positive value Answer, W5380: 1.88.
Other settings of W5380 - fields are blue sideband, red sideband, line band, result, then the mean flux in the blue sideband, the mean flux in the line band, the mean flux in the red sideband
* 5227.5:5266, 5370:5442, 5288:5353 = 3.0 angstrom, 21.7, 19.6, 19.3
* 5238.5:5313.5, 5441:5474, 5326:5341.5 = 0.4 angstrom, 20.4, 19.4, 19.1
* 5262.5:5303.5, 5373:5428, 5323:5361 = 0.4 angstrom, 20.2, 19.5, 19.2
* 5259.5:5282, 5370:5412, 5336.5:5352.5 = 0.3 angstrom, 20.4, 19.4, 19.3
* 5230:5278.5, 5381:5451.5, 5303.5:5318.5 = 0.8 angstrom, 21.3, 19.5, 19.2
